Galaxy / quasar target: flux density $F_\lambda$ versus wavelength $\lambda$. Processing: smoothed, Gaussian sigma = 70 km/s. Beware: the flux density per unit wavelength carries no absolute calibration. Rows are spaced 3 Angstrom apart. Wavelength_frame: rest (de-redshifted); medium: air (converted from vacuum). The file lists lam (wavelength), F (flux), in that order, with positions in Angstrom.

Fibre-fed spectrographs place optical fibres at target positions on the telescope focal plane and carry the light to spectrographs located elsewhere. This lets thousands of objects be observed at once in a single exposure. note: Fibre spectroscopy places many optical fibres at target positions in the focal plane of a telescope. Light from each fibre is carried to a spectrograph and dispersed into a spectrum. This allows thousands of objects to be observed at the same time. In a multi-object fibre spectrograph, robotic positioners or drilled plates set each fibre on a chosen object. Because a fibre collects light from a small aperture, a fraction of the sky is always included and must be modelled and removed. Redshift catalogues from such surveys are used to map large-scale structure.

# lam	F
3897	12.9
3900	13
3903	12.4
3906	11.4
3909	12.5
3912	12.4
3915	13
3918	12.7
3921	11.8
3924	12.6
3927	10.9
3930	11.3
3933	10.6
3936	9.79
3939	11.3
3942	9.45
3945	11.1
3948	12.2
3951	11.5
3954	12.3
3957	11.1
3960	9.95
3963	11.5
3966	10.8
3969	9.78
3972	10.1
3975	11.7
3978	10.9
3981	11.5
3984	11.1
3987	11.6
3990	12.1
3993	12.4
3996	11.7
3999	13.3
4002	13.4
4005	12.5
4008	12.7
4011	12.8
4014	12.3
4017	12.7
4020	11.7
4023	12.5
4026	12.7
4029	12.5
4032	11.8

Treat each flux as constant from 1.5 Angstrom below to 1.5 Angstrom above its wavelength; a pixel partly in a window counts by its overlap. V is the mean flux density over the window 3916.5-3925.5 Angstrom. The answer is 12.4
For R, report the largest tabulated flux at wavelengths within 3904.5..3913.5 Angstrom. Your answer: 12.5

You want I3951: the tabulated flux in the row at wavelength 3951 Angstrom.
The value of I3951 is 11.5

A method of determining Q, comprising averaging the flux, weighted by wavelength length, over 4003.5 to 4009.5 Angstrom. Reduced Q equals 12.6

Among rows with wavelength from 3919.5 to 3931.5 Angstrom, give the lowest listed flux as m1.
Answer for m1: 10.9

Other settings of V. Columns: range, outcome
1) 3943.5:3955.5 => 11.8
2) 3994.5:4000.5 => 12.5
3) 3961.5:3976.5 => 10.8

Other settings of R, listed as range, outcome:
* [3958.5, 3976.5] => 11.7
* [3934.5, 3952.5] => 12.2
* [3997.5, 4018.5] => 13.4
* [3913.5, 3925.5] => 13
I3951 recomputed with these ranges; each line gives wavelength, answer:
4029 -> 12.5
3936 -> 9.79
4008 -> 12.7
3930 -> 11.3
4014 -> 12.3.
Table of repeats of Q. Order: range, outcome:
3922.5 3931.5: 11.6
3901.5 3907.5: 11.9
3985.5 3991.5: 11.8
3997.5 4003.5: 13.4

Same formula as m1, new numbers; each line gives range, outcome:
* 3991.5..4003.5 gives 11.7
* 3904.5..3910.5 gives 11.4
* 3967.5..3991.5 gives 9.78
